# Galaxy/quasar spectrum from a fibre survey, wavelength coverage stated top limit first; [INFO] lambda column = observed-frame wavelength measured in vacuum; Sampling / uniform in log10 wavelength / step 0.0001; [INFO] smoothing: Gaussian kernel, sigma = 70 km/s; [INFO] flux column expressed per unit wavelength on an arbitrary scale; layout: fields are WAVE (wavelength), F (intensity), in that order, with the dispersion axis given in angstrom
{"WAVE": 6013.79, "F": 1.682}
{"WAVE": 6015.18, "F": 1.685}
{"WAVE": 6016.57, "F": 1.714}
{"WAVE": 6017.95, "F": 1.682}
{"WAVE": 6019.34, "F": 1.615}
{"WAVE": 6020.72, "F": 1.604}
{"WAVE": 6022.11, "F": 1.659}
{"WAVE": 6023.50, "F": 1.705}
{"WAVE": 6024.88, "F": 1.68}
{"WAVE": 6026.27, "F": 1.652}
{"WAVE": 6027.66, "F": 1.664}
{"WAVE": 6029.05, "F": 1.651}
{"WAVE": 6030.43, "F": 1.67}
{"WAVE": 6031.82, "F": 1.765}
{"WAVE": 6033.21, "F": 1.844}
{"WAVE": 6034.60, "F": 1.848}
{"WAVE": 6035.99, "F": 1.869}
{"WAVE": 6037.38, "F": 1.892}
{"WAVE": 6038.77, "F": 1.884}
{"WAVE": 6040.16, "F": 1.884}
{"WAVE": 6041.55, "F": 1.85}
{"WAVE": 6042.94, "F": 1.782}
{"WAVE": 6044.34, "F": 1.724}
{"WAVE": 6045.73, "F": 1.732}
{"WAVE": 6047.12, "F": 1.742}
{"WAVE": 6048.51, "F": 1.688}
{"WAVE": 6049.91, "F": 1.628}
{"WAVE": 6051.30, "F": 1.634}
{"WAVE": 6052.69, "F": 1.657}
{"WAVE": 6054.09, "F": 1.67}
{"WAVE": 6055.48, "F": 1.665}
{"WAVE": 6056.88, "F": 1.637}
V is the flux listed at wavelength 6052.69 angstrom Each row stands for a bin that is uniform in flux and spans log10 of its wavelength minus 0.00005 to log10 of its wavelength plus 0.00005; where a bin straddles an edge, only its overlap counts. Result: 1.657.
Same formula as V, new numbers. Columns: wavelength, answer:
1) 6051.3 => 1.634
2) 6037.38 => 1.892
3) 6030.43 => 1.67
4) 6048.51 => 1.688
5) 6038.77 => 1.884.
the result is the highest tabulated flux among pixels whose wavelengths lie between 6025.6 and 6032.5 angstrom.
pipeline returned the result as 1.765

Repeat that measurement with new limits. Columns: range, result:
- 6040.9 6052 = 1.85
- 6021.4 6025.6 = 1.705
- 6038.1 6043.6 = 1.884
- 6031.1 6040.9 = 1.892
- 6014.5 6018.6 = 1.714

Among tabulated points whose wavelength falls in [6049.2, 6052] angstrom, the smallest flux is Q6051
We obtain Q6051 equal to 1.628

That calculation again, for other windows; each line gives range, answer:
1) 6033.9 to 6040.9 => 1.848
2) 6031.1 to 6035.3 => 1.765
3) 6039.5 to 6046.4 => 1.724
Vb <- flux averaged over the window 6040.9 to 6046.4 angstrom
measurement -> 1.77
